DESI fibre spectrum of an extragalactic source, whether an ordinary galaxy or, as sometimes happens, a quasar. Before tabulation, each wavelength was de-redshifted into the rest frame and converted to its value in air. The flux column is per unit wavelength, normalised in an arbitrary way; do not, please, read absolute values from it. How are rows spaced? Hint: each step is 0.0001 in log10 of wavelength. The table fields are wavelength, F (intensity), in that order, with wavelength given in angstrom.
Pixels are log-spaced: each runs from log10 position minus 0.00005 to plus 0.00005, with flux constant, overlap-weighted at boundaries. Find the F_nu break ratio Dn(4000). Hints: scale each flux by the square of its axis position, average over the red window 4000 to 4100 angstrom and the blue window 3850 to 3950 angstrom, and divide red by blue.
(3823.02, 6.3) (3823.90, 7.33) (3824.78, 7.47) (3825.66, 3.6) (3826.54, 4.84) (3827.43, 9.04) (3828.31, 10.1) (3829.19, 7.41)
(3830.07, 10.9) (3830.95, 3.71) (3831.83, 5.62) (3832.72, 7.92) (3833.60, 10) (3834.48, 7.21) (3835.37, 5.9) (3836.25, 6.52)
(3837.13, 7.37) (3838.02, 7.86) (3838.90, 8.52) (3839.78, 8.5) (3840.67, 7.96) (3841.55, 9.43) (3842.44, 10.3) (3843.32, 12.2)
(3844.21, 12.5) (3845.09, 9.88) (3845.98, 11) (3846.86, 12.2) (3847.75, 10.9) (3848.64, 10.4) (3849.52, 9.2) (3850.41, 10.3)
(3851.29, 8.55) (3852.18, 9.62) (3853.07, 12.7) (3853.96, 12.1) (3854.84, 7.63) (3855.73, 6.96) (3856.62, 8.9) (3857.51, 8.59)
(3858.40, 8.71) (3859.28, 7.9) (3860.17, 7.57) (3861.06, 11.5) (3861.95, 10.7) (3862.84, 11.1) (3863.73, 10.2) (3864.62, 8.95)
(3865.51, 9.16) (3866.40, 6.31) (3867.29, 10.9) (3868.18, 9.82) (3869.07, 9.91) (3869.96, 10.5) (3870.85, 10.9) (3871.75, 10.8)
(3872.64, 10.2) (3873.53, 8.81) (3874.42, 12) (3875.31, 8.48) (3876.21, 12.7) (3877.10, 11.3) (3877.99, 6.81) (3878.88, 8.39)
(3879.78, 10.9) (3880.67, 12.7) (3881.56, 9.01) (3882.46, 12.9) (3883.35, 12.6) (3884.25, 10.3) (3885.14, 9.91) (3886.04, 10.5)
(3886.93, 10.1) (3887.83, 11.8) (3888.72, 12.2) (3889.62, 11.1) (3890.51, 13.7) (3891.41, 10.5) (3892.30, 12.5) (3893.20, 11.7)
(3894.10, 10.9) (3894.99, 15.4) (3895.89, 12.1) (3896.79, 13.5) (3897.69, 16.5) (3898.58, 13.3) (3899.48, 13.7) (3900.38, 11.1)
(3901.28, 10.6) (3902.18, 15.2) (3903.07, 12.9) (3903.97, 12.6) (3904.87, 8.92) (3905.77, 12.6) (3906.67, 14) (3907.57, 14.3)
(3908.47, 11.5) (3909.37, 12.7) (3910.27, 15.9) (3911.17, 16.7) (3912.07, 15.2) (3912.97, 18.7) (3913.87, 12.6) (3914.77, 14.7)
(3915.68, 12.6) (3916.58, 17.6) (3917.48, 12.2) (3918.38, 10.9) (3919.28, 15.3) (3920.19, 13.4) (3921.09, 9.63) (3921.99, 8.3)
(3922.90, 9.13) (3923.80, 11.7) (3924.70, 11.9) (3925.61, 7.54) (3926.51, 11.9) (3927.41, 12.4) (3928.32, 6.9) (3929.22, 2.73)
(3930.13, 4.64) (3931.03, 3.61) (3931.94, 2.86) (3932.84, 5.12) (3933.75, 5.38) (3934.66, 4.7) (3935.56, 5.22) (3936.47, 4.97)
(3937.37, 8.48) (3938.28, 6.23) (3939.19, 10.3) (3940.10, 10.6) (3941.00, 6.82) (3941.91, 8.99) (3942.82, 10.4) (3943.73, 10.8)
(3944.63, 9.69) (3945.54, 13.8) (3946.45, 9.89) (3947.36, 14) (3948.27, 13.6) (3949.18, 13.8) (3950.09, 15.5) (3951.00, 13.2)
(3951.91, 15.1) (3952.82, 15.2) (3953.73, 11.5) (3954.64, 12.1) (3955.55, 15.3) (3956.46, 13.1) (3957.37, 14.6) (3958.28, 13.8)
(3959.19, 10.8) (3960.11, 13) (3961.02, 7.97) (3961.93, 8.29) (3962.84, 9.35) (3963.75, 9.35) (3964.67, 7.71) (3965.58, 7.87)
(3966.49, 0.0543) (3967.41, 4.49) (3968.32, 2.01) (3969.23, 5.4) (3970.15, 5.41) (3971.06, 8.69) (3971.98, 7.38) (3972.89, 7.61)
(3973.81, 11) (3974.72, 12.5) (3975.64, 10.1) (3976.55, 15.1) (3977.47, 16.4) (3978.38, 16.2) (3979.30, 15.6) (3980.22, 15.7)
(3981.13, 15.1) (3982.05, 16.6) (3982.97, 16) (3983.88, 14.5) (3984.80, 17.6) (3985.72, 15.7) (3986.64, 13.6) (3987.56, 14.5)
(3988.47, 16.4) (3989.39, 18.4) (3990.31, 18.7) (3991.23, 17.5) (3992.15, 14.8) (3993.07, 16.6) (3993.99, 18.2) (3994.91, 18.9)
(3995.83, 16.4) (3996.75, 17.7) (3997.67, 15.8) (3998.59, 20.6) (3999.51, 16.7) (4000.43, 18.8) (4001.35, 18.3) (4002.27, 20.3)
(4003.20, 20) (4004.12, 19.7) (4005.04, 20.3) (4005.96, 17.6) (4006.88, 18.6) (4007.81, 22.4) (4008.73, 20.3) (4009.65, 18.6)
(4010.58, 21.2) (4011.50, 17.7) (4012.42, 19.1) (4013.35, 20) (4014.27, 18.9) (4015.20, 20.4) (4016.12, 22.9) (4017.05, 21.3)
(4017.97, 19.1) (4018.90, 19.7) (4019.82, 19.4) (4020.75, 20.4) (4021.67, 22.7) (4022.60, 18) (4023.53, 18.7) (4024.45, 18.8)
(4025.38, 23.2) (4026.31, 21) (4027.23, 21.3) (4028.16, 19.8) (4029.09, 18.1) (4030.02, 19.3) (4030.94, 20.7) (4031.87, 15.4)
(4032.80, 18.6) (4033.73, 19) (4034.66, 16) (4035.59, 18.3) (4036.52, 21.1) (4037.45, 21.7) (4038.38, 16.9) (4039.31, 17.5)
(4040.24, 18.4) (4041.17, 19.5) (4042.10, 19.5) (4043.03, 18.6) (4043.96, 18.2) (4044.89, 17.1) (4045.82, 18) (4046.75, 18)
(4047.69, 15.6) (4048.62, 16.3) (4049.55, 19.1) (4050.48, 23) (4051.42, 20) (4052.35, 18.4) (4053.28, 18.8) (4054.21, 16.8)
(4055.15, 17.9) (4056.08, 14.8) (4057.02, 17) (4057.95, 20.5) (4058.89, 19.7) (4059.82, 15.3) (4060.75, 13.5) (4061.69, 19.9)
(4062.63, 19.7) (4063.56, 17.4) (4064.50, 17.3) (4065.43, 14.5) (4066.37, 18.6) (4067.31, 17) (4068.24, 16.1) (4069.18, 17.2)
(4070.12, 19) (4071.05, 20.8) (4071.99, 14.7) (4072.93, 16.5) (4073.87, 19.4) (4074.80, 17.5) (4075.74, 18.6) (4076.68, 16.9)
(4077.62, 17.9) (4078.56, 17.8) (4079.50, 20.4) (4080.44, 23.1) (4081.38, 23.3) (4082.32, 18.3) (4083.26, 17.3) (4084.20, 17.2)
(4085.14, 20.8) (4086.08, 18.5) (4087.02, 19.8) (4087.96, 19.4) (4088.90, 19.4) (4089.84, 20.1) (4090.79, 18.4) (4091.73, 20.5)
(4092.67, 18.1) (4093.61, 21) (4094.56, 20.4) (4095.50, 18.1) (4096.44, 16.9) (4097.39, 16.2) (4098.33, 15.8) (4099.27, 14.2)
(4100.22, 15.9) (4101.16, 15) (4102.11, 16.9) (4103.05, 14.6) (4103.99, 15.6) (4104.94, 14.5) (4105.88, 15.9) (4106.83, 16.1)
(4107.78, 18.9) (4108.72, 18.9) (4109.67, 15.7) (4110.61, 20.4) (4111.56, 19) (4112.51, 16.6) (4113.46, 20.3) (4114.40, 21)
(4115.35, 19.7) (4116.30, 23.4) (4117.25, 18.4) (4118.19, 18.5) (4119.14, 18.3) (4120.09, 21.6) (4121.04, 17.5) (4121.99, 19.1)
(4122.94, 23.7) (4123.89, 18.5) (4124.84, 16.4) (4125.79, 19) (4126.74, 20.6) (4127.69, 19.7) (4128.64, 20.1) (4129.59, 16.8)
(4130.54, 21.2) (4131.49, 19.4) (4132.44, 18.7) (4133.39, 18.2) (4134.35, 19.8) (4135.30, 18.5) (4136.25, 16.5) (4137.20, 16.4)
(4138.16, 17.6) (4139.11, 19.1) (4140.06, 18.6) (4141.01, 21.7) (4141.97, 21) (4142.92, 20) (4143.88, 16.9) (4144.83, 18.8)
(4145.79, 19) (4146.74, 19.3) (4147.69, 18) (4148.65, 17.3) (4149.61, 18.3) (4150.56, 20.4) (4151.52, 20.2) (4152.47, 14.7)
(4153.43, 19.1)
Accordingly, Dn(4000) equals 1.89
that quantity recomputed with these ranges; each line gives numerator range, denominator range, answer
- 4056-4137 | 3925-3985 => 1.93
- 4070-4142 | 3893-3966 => 1.81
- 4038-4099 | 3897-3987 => 1.74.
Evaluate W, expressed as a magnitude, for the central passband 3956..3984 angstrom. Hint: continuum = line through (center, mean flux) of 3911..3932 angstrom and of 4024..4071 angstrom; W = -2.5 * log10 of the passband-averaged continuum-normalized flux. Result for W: 0.289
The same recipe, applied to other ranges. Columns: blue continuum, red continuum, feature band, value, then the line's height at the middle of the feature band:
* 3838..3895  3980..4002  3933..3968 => 0.410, 14.7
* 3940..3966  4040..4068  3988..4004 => -0.245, 14.3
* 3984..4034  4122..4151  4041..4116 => 0.050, 18.9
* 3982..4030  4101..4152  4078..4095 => -0.055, 18.7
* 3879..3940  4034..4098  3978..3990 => -0.094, 14.5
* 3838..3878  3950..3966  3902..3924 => -0.203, 10.9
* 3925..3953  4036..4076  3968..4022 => -0.220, 13.4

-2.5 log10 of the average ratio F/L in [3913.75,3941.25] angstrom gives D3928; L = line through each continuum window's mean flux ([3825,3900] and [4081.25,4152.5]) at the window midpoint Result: 0.32 mag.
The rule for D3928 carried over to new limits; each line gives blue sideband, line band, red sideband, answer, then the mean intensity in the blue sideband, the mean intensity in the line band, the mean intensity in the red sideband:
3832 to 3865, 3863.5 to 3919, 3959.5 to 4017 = -0.075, 9.37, 11.9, 14.9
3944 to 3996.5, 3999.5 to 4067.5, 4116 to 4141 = -0.238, 12.7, 18.9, 19.1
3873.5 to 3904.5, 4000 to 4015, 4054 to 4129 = -0.247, 11.7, 19.5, 18.2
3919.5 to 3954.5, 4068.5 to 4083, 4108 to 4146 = -0.133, 9.54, 18.7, 19.1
